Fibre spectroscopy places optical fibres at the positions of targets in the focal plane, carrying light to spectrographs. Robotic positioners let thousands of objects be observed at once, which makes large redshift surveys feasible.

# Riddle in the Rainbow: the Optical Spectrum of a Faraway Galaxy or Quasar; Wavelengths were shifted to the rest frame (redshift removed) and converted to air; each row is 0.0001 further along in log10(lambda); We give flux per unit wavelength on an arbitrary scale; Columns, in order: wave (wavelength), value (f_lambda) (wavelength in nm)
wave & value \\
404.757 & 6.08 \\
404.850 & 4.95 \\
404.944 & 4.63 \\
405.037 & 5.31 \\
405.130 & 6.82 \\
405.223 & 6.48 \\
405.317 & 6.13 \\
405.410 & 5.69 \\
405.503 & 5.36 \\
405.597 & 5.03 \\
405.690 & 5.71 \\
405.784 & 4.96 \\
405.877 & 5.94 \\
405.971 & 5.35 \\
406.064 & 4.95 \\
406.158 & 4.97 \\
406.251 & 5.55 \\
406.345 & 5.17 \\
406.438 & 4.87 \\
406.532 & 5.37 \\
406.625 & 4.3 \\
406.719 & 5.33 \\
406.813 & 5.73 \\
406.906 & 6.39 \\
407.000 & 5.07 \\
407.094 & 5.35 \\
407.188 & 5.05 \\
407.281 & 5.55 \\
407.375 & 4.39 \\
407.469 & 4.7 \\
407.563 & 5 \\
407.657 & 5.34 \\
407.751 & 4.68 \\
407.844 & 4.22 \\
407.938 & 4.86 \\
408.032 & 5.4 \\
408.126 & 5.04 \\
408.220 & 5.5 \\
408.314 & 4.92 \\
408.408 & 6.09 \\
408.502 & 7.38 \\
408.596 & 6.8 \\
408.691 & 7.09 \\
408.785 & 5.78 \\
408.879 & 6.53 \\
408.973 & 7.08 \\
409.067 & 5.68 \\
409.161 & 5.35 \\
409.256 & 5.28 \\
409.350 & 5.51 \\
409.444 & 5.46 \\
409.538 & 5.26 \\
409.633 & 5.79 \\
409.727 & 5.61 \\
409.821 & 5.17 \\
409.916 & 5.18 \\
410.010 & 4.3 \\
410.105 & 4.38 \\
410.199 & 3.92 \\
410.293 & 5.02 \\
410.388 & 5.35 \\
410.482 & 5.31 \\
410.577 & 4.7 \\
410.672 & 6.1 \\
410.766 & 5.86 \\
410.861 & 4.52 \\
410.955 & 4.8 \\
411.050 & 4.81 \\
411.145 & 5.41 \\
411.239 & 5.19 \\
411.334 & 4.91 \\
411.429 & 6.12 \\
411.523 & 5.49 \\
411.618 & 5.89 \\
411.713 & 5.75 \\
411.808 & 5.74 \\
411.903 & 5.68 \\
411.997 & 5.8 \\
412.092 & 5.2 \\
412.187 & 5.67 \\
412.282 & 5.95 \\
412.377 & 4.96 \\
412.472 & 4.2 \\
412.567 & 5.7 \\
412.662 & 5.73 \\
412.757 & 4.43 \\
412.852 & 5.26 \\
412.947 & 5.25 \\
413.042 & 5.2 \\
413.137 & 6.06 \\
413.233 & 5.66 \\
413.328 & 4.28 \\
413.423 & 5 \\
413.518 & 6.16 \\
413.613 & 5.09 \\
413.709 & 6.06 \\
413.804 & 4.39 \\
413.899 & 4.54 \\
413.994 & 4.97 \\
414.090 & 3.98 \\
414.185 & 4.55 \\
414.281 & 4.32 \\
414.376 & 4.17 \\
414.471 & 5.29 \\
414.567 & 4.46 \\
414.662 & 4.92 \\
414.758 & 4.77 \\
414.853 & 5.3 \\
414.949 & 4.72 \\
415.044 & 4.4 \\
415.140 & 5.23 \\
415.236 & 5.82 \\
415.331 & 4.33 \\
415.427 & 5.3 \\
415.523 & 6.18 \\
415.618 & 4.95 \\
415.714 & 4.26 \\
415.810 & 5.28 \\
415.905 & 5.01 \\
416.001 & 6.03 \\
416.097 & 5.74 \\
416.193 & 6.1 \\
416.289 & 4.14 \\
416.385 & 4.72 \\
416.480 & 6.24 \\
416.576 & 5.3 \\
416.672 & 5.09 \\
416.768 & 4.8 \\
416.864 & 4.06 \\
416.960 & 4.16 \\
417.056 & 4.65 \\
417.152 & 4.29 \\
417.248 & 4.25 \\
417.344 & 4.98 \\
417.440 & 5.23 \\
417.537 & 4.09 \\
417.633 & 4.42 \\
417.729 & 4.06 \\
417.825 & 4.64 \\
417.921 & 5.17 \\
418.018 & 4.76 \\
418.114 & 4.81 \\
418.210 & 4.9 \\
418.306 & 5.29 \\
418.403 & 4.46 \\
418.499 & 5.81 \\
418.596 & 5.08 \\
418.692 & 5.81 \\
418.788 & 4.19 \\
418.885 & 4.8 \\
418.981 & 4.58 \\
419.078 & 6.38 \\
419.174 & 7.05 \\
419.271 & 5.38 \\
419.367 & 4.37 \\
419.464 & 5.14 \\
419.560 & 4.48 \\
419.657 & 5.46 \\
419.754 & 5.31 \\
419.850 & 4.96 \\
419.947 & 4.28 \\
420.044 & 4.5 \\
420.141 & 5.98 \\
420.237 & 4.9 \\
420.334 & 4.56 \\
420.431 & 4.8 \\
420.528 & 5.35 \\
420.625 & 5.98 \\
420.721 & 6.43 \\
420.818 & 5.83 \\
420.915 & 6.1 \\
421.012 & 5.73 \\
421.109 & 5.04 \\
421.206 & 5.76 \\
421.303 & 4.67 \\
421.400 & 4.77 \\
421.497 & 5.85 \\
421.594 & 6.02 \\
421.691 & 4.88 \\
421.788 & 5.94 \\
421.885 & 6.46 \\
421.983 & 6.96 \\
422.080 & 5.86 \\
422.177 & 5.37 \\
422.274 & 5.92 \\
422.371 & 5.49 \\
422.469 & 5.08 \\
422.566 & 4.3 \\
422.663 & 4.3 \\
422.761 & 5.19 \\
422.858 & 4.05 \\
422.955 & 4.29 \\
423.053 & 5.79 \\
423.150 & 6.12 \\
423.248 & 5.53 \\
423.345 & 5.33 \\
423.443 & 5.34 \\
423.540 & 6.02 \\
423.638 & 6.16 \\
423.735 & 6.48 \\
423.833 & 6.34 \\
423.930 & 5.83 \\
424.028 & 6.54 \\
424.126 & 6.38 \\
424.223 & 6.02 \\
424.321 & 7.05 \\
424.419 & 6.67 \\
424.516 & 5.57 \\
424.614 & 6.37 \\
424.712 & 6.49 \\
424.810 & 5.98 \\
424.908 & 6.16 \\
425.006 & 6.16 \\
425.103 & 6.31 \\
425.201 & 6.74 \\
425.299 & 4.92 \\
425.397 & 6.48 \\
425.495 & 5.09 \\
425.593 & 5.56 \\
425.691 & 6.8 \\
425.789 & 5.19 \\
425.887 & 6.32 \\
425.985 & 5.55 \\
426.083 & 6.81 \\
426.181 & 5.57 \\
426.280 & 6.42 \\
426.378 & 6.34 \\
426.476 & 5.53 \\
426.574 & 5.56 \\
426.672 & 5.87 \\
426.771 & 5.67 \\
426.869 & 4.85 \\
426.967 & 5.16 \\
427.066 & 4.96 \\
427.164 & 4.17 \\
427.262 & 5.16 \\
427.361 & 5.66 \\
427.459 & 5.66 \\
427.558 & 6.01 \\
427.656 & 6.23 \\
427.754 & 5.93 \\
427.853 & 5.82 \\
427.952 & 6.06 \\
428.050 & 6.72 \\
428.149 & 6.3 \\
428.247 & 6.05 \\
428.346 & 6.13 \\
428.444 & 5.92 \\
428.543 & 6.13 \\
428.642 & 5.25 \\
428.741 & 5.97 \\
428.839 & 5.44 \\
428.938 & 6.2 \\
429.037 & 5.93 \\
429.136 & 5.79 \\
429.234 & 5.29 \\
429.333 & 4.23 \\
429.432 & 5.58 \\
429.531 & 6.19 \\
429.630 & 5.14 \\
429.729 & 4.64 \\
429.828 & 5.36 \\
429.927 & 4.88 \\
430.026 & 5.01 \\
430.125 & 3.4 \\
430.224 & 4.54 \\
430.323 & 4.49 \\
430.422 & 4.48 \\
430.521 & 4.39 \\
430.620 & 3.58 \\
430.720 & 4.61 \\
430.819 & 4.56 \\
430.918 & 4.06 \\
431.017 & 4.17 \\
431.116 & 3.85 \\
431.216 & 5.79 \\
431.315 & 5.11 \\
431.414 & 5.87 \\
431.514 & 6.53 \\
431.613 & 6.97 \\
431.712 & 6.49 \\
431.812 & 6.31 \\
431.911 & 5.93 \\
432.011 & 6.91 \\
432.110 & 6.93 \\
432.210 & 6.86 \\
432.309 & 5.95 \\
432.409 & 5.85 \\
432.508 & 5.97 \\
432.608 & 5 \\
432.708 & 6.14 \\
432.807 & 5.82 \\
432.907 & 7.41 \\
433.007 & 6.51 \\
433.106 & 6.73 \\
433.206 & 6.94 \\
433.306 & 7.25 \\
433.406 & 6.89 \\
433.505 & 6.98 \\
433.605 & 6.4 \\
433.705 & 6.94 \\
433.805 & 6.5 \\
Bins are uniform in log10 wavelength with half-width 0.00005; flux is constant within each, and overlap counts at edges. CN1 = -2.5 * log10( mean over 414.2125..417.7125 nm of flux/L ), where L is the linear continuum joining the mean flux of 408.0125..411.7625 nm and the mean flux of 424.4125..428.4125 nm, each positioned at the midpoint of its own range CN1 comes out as 0.15 mag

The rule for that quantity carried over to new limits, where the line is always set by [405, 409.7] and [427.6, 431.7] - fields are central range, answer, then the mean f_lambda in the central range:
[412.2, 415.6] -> 0.08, 5.05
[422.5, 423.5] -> 0.07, 5.04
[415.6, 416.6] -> 0.04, 5.26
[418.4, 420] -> 0.05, 5.17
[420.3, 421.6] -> -0.02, 5.49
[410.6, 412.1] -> 0.01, 5.45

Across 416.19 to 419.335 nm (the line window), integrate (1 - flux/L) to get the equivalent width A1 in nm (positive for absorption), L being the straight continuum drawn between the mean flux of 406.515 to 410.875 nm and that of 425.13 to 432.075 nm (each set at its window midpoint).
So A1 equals 0.29 nm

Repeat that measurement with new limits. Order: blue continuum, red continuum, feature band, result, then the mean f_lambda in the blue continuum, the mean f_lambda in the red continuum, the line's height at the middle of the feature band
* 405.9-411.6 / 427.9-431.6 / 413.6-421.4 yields 0.41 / 5.34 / 5.25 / 5.3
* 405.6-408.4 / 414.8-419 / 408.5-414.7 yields -0.29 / 5.17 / 4.94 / 5.07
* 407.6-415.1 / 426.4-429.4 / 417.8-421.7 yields 0.17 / 5.27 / 5.66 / 5.47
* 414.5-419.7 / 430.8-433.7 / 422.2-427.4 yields -0.16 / 5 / 6.11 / 5.56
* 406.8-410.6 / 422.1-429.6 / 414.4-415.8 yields 0.14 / 5.4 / 5.76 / 5.53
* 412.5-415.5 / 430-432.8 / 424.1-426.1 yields -0.33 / 5.01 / 5.36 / 5.24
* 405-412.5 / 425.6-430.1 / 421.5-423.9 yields 0.02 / 5.41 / 5.66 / 5.59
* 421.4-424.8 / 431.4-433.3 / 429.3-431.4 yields 0.53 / 5.75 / 6.4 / 6.26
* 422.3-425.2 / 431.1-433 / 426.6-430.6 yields 0.39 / 5.79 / 6.14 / 5.99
